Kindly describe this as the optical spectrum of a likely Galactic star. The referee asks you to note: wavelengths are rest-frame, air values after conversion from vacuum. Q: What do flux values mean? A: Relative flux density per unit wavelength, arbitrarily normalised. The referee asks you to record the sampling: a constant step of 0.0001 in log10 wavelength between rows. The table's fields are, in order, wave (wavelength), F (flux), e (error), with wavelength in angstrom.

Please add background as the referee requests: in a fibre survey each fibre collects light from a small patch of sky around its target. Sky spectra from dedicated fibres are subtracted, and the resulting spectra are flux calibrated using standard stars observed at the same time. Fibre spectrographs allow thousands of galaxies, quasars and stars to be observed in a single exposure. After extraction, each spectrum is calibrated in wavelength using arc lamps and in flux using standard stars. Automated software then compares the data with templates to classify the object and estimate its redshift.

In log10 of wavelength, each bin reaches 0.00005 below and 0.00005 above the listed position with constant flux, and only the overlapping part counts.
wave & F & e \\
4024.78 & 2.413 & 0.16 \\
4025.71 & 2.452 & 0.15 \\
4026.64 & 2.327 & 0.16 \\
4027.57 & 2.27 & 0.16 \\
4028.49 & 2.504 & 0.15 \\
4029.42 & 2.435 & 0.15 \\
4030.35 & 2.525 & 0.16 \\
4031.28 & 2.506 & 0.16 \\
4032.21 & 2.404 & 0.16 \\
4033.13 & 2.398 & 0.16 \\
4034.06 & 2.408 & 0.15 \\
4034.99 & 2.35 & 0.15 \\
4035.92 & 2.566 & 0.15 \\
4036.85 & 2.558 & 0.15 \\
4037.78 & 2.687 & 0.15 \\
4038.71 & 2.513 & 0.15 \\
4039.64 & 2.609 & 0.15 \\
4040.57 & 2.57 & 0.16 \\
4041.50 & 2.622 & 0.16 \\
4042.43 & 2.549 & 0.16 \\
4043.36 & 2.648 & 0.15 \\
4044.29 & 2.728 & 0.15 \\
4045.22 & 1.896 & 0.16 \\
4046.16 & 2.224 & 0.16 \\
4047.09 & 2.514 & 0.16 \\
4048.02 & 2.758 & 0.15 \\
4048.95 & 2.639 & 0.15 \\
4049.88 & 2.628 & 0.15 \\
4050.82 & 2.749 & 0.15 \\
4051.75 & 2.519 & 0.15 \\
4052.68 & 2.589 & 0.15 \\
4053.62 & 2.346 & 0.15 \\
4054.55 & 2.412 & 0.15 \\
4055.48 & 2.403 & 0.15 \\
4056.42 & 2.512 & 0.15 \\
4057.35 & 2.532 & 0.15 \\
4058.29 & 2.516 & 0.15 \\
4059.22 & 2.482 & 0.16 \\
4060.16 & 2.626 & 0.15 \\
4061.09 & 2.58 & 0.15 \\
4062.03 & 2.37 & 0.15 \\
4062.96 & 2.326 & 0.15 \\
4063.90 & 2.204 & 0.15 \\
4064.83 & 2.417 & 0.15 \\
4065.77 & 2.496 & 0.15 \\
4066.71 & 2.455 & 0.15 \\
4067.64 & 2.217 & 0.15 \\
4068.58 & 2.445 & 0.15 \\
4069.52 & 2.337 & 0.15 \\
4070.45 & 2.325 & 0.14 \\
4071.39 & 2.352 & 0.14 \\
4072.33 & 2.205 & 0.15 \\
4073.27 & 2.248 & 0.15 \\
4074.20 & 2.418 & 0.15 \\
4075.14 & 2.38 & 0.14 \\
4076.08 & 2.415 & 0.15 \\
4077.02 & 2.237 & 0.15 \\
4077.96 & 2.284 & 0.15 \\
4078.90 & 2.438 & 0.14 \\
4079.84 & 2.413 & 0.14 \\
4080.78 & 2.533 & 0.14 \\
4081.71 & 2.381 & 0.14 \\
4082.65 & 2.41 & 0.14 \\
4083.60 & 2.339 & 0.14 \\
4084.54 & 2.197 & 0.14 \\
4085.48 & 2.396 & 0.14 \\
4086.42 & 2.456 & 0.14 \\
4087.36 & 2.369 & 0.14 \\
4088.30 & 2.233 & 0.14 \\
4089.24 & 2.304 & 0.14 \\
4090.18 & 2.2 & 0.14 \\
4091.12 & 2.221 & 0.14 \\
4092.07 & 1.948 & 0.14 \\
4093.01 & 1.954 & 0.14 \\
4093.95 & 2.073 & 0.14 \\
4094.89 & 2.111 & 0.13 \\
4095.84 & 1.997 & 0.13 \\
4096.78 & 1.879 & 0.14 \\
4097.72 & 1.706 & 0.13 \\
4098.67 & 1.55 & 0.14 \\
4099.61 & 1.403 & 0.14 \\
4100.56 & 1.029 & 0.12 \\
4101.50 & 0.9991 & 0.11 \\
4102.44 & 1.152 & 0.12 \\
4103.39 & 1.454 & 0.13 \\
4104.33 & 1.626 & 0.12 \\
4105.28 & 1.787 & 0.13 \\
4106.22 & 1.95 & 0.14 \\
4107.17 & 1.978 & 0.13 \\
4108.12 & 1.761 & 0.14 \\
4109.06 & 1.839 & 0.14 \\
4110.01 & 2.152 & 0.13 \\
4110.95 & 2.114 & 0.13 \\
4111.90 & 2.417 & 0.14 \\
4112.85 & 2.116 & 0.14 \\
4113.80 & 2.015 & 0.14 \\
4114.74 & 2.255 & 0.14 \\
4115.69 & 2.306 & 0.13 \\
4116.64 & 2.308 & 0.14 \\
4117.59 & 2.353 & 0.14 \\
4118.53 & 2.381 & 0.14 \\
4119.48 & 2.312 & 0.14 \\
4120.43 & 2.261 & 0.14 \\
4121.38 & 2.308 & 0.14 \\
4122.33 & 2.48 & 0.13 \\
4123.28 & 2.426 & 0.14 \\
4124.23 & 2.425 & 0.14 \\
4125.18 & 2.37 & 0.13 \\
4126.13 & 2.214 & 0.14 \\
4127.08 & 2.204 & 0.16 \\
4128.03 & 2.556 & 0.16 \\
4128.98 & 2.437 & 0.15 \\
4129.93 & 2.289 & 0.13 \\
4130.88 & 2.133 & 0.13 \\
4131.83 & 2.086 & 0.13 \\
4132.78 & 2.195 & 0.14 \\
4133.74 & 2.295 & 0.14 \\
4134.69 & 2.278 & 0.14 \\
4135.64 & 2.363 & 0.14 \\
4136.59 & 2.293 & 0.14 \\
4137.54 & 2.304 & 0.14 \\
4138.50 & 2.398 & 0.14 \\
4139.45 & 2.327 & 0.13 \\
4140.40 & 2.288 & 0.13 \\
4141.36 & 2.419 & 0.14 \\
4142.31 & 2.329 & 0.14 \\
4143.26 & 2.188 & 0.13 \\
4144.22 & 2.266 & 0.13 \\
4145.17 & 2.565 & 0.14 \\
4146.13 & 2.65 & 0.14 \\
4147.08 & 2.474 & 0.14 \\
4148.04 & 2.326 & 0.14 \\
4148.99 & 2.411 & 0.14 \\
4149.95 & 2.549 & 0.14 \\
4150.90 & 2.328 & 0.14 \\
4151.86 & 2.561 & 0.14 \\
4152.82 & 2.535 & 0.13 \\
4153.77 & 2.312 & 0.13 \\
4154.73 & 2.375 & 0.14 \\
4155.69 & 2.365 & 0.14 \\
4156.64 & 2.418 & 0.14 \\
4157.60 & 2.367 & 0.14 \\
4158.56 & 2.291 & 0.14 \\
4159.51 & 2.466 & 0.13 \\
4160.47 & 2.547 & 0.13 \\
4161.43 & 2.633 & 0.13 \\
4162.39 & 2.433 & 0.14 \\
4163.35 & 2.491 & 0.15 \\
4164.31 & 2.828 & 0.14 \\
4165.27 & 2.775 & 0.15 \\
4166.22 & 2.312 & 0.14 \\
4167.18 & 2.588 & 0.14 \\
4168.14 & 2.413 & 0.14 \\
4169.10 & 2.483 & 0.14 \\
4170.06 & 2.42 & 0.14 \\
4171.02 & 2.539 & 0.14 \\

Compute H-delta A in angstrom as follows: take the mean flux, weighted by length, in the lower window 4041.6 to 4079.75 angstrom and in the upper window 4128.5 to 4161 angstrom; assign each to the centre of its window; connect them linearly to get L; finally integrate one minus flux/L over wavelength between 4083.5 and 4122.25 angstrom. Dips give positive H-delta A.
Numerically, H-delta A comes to 6.4 angstrom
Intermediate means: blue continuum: 2.44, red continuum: 2.37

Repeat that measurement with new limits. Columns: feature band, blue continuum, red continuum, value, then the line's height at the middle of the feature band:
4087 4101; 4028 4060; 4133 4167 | 3.1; 2.47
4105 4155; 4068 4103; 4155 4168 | 1.1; 2.34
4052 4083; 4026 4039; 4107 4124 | -0.6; 2.36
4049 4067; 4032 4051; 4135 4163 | 0.1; 2.51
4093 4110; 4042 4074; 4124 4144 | 4.9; 2.36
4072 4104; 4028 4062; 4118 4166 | 5.1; 2.46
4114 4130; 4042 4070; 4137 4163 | 0.6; 2.43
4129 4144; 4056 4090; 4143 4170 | 1.0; 2.44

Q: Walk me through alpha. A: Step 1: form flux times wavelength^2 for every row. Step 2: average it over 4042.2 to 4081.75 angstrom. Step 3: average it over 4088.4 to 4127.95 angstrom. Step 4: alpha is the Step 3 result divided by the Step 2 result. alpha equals 0.85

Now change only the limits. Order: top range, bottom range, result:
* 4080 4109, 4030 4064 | 0.80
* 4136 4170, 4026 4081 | 1.04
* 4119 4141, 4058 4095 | 1.02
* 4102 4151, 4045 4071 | 0.94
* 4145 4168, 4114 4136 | 1.09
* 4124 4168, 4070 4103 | 1.18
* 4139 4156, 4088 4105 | 1.40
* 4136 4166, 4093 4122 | 1.29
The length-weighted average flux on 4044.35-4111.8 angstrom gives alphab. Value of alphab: 2.21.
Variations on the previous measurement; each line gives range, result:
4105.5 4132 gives 2.23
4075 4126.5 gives 2.1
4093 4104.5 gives 1.6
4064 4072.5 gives 2.36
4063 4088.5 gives 2.36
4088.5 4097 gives 2.09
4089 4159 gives 2.17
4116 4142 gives 2.32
